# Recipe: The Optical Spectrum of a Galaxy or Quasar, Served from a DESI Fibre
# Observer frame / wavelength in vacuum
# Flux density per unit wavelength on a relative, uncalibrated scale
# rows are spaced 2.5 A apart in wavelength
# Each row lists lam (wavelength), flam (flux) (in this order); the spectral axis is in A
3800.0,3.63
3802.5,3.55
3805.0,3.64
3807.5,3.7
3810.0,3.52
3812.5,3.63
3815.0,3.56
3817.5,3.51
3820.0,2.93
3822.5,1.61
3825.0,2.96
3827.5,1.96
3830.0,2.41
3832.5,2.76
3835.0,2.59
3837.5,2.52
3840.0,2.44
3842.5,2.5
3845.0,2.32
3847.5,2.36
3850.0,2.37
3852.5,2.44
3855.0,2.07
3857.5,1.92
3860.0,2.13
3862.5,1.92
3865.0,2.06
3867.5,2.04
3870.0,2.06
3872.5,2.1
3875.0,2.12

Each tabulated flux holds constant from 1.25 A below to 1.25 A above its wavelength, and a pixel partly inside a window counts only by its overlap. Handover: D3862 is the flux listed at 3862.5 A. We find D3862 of 1.92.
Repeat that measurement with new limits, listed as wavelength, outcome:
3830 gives 2.41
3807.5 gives 3.7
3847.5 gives 2.36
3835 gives 2.59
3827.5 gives 1.96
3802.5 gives 3.55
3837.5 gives 2.52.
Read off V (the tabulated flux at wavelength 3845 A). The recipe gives 2.32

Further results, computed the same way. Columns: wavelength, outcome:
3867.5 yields 2.04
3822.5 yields 1.61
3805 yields 3.64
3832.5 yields 2.76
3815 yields 3.56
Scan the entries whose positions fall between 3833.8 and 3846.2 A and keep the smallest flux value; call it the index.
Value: 2.32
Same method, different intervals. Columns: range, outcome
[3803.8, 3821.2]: 2.93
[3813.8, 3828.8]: 1.61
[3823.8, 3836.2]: 1.96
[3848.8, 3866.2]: 1.92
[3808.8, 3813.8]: 3.52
